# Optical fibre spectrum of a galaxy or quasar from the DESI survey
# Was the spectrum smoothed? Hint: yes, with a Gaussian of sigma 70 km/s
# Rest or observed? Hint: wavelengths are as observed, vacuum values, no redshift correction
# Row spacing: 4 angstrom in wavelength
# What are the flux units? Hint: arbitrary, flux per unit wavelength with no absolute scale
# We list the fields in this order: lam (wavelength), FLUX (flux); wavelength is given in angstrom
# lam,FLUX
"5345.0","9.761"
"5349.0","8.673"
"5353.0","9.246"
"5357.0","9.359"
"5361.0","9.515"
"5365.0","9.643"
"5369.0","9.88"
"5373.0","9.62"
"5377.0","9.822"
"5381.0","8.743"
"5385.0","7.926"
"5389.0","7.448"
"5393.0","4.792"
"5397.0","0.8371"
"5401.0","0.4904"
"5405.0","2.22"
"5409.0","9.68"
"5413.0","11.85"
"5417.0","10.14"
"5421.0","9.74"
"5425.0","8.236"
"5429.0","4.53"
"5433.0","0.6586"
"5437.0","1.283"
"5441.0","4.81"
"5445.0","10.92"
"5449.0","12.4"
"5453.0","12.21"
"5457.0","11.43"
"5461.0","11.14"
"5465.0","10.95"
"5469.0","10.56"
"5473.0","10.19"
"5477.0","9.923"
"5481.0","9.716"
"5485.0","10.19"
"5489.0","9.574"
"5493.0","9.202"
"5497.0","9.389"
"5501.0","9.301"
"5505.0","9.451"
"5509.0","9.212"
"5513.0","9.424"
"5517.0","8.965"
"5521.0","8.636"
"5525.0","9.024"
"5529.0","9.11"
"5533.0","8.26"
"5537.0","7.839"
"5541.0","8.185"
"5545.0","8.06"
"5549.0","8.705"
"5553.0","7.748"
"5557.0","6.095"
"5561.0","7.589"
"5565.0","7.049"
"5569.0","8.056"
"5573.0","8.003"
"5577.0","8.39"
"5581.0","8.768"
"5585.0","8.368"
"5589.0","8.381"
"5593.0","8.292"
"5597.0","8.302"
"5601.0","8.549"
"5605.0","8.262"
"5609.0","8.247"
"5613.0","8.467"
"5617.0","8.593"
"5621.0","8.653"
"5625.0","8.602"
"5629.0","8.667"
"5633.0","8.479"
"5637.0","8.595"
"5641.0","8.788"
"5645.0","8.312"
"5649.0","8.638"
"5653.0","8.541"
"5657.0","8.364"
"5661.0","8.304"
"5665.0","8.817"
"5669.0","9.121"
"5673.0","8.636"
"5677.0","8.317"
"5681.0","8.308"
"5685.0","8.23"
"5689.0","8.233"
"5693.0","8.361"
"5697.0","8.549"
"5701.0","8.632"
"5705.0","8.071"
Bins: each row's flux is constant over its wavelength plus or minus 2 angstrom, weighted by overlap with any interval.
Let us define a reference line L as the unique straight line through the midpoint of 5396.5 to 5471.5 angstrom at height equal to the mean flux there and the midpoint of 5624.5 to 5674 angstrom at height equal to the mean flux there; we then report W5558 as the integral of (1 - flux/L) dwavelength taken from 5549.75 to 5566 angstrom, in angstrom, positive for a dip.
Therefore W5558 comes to 2.0 angstrom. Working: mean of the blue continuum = 7.74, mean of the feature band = 7.25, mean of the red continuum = 8.6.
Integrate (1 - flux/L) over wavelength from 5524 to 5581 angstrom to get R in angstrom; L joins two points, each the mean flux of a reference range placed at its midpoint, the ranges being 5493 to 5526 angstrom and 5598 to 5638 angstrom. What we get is 5.7 angstrom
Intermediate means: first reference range 9.18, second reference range 8.5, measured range 8.02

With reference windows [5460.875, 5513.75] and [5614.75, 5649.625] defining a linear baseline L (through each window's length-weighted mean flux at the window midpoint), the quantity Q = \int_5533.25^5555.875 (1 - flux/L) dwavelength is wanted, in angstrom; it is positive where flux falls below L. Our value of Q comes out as 3.2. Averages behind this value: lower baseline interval 9.84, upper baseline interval 8.59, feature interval 8.04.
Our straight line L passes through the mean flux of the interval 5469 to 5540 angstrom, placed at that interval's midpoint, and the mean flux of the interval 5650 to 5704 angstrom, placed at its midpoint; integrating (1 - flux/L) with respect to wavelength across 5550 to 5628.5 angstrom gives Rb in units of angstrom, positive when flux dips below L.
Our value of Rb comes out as 6.5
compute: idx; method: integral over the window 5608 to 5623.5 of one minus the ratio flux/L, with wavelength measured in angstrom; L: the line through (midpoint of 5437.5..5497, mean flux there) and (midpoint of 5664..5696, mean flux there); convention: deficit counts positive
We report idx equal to 0.7 angstrom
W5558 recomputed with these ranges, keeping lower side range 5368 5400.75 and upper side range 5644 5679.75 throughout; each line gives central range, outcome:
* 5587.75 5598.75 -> -0.2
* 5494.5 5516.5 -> -4.8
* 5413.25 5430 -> -3.8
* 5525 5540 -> -1.3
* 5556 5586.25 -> 0.8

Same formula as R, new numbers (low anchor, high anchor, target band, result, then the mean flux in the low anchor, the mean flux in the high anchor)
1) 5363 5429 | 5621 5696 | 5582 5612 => -0.3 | 7.47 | 8.52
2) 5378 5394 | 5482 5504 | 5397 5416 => 5.4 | 7.54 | 9.54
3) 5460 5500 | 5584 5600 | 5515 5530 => 0.8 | 10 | 8.35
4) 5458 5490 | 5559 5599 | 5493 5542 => 2.6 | 10.3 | 8.12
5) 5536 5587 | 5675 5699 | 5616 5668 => -2.5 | 7.91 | 8.33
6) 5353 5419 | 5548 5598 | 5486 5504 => -3.6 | 7.67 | 7.96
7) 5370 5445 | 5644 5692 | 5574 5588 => -1.2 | 6.44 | 8.49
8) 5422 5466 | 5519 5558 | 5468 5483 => -3.7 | 8.02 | 8.22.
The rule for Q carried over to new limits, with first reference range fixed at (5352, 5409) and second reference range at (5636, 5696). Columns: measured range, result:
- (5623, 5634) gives -0.35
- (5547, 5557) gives 0.21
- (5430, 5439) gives 7.34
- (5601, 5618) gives -0.33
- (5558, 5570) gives 0.93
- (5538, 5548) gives -0.29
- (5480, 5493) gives -3.53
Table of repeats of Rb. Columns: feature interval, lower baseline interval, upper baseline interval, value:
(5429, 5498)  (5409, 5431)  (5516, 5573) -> -2.6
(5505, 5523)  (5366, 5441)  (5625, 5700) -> -4.2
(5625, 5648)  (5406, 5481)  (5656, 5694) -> -0.1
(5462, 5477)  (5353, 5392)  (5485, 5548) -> -2.6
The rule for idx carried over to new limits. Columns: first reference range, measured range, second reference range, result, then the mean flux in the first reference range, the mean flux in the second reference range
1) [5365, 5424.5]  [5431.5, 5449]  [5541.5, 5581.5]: 4.9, 7.47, 7.82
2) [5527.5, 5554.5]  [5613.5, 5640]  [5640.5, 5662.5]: -0.5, 8.27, 8.48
